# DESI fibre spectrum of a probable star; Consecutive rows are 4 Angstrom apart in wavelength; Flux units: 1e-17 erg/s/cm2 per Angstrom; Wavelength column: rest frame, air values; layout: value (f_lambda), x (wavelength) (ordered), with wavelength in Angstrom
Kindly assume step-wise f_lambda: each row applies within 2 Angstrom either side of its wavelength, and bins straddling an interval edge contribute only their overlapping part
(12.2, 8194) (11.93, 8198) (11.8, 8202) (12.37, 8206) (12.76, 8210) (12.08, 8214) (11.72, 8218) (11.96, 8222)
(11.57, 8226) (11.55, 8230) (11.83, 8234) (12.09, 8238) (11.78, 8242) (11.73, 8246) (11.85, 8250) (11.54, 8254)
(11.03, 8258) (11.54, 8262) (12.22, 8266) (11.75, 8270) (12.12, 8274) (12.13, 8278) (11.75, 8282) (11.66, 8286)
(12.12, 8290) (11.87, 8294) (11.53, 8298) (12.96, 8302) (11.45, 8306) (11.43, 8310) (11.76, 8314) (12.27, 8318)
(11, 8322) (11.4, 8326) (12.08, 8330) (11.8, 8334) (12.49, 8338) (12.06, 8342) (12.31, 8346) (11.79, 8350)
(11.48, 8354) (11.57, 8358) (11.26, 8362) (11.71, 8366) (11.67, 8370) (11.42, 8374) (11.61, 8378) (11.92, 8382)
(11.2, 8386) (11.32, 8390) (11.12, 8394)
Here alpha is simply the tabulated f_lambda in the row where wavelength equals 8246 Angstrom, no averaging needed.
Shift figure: 11.73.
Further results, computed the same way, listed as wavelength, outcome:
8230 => 11.55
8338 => 12.49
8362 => 11.26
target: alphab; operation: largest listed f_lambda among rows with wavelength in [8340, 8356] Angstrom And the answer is 12.31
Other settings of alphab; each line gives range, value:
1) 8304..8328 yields 12.27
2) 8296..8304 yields 12.96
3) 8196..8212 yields 12.76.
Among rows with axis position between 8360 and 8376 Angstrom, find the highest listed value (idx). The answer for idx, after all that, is 11.71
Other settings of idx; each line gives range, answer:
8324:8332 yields 12.08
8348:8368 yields 11.79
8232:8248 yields 12.09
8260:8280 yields 12.22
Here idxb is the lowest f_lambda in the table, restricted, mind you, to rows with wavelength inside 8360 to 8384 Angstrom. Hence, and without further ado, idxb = 11.26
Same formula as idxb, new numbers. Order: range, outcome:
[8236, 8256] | 11.54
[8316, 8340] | 11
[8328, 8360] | 11.48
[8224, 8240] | 11.55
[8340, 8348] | 12.06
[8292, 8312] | 11.43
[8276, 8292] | 11.66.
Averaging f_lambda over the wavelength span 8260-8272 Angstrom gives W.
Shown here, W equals 11.8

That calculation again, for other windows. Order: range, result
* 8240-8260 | 11.6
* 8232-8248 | 11.9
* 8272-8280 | 12.1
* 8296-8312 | 11.8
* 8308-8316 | 11.6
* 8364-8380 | 11.6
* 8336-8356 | 12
